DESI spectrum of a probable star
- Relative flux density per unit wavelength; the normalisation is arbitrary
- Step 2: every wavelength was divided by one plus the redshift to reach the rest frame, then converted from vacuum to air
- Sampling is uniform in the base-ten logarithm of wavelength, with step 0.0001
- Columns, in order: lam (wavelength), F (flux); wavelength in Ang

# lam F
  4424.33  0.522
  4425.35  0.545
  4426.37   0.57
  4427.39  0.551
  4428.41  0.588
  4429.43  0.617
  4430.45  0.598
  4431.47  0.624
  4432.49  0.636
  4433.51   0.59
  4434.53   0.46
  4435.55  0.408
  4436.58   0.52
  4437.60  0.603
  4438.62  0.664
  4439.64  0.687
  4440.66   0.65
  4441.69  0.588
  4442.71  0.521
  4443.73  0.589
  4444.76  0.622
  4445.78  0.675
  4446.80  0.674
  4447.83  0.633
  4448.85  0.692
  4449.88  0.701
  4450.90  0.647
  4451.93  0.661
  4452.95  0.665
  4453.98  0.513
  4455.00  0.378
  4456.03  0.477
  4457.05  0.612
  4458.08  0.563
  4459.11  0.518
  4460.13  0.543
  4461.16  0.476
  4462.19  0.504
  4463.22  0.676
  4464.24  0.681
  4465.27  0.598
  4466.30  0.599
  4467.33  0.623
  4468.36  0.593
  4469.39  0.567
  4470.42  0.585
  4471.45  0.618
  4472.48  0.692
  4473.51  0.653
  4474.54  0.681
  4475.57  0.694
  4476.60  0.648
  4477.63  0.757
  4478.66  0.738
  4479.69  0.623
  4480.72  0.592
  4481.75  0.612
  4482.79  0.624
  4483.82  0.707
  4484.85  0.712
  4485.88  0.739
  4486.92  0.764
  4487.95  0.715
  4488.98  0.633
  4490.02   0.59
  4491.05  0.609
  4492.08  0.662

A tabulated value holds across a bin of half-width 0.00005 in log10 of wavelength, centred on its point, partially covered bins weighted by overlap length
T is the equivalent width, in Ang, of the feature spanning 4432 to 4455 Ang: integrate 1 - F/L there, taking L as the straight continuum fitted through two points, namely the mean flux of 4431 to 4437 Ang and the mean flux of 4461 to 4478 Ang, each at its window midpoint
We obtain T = -1.7 Ang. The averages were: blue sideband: 0.539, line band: 0.604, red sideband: 0.628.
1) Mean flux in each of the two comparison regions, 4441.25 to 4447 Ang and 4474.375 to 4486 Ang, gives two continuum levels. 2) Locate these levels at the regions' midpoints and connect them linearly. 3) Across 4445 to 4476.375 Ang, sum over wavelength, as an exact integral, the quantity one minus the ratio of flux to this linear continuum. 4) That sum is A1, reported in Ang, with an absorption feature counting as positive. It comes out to 1.6 Ang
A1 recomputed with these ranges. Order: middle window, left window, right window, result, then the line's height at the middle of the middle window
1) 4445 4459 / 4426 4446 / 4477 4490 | 0.29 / 0.618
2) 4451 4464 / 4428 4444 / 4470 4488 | 1.54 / 0.629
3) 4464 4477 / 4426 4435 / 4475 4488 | 0.62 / 0.663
